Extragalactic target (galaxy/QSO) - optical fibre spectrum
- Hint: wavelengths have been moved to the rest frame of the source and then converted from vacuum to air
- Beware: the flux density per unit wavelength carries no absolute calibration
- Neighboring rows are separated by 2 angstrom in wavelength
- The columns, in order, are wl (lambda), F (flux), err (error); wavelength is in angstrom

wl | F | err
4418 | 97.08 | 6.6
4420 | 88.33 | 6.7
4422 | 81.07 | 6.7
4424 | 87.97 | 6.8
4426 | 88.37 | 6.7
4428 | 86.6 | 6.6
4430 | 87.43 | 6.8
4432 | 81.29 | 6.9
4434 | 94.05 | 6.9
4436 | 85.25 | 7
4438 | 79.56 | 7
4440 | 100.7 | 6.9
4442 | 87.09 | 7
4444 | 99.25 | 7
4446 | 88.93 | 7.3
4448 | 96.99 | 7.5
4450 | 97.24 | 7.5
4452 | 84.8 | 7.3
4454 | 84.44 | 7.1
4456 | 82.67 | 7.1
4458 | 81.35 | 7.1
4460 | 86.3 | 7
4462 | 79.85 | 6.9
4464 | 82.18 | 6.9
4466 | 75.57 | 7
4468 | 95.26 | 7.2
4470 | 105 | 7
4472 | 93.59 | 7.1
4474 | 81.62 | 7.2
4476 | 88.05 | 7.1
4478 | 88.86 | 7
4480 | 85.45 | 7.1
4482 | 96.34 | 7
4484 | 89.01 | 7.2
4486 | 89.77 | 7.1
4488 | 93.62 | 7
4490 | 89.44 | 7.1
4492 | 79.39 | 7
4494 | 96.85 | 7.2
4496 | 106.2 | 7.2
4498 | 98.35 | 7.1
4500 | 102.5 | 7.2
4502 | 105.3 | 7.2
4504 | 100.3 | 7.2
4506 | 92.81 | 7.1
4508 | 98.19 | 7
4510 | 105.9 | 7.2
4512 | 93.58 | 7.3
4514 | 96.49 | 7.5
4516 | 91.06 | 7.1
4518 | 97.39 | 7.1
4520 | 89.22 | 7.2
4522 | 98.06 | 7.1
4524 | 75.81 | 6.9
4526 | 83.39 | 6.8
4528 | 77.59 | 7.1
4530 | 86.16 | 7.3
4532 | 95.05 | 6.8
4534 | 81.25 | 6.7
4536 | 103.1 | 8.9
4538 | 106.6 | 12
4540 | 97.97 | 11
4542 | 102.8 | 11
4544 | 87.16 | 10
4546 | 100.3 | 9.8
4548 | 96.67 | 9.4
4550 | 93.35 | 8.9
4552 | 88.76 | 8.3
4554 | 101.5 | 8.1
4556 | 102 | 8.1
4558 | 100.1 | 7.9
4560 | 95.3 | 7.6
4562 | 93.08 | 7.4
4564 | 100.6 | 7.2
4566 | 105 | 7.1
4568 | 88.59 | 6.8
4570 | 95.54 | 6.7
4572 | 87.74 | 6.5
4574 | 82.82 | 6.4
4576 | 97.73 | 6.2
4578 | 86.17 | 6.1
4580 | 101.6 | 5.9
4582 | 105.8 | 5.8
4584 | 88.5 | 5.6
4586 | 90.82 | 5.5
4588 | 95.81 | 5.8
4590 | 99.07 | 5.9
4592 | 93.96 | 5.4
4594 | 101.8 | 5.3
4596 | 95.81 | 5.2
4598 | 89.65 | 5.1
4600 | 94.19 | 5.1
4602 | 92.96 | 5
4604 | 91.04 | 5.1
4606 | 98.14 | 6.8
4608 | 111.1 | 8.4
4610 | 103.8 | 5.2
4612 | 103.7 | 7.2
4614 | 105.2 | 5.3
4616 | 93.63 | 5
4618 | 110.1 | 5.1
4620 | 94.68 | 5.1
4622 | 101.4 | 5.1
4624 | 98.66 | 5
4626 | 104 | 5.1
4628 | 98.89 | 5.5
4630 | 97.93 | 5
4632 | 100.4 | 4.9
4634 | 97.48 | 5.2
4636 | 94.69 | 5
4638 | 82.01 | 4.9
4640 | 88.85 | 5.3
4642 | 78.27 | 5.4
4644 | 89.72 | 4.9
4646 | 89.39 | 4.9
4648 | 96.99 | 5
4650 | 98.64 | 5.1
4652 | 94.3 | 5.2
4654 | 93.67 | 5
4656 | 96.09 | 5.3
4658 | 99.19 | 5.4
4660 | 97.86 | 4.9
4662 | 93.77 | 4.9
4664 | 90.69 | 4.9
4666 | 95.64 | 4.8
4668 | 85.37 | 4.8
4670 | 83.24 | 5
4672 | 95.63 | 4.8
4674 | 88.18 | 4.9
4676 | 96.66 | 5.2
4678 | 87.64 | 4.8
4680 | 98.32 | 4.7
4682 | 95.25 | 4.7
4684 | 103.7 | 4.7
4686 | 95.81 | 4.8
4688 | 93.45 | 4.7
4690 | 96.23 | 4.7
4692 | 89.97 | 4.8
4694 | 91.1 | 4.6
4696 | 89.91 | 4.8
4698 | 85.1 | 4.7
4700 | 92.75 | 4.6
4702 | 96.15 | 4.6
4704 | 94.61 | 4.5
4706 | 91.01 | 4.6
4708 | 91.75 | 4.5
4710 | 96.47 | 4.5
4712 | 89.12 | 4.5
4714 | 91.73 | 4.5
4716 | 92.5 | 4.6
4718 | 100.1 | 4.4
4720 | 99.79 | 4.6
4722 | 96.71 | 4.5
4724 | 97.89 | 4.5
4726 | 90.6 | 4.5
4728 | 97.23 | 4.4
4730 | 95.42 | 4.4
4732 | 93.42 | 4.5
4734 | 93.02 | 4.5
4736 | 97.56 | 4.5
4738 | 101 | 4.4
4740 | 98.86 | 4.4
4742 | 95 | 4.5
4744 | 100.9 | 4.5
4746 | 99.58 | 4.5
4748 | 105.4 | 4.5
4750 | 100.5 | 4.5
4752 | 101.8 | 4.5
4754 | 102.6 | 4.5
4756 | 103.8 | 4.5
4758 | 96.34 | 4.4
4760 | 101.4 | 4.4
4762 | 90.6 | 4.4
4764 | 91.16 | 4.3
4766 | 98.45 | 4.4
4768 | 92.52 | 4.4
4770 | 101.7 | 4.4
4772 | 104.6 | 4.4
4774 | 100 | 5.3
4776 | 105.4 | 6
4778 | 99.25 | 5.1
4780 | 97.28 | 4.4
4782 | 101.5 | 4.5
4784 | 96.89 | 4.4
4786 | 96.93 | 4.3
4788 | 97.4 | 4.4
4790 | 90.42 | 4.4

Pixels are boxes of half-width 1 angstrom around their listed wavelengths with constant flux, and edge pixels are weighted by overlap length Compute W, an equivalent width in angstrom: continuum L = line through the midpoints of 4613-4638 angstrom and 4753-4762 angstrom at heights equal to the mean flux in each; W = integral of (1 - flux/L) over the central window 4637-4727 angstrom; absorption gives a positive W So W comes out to 5.9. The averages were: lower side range 99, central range 92.9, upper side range 99.9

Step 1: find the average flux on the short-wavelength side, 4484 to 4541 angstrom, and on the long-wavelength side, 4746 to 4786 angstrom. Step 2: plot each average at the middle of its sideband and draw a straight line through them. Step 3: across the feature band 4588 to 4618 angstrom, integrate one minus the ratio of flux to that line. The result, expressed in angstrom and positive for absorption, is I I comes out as -0.8 angstrom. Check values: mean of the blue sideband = 93.9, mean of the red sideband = 99.5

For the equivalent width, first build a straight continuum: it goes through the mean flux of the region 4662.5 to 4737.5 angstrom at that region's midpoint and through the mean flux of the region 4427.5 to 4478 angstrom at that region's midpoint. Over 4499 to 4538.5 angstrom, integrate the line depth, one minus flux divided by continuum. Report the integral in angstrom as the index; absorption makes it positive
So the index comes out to -1.8 angstrom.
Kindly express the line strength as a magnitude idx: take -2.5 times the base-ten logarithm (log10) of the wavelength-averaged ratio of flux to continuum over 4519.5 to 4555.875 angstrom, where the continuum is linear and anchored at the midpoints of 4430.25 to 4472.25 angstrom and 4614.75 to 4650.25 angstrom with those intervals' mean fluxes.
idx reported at -0.01 mag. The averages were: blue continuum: 88.5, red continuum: 95.3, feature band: 92.8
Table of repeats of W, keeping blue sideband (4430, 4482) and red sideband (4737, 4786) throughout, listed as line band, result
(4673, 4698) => 0.81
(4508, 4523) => -0.93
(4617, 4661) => -0.30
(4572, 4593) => -0.22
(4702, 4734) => 1.07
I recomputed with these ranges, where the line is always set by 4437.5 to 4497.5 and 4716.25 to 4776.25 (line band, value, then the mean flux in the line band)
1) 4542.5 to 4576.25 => -1.0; 95.1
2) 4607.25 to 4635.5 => -2.1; 101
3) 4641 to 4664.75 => 0.5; 93.2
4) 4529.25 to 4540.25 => -0.4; 95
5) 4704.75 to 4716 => 0.6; 92.1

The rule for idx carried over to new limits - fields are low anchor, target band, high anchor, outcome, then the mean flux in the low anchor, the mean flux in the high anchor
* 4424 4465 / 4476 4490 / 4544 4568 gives 0.01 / 87.7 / 97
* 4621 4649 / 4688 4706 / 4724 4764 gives 0.05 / 94.2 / 98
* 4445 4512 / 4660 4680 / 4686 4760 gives 0.04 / 91.6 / 95.9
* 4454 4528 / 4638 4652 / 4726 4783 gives 0.07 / 91.2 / 98.7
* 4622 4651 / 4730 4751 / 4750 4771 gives -0.01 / 94.2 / 98.2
